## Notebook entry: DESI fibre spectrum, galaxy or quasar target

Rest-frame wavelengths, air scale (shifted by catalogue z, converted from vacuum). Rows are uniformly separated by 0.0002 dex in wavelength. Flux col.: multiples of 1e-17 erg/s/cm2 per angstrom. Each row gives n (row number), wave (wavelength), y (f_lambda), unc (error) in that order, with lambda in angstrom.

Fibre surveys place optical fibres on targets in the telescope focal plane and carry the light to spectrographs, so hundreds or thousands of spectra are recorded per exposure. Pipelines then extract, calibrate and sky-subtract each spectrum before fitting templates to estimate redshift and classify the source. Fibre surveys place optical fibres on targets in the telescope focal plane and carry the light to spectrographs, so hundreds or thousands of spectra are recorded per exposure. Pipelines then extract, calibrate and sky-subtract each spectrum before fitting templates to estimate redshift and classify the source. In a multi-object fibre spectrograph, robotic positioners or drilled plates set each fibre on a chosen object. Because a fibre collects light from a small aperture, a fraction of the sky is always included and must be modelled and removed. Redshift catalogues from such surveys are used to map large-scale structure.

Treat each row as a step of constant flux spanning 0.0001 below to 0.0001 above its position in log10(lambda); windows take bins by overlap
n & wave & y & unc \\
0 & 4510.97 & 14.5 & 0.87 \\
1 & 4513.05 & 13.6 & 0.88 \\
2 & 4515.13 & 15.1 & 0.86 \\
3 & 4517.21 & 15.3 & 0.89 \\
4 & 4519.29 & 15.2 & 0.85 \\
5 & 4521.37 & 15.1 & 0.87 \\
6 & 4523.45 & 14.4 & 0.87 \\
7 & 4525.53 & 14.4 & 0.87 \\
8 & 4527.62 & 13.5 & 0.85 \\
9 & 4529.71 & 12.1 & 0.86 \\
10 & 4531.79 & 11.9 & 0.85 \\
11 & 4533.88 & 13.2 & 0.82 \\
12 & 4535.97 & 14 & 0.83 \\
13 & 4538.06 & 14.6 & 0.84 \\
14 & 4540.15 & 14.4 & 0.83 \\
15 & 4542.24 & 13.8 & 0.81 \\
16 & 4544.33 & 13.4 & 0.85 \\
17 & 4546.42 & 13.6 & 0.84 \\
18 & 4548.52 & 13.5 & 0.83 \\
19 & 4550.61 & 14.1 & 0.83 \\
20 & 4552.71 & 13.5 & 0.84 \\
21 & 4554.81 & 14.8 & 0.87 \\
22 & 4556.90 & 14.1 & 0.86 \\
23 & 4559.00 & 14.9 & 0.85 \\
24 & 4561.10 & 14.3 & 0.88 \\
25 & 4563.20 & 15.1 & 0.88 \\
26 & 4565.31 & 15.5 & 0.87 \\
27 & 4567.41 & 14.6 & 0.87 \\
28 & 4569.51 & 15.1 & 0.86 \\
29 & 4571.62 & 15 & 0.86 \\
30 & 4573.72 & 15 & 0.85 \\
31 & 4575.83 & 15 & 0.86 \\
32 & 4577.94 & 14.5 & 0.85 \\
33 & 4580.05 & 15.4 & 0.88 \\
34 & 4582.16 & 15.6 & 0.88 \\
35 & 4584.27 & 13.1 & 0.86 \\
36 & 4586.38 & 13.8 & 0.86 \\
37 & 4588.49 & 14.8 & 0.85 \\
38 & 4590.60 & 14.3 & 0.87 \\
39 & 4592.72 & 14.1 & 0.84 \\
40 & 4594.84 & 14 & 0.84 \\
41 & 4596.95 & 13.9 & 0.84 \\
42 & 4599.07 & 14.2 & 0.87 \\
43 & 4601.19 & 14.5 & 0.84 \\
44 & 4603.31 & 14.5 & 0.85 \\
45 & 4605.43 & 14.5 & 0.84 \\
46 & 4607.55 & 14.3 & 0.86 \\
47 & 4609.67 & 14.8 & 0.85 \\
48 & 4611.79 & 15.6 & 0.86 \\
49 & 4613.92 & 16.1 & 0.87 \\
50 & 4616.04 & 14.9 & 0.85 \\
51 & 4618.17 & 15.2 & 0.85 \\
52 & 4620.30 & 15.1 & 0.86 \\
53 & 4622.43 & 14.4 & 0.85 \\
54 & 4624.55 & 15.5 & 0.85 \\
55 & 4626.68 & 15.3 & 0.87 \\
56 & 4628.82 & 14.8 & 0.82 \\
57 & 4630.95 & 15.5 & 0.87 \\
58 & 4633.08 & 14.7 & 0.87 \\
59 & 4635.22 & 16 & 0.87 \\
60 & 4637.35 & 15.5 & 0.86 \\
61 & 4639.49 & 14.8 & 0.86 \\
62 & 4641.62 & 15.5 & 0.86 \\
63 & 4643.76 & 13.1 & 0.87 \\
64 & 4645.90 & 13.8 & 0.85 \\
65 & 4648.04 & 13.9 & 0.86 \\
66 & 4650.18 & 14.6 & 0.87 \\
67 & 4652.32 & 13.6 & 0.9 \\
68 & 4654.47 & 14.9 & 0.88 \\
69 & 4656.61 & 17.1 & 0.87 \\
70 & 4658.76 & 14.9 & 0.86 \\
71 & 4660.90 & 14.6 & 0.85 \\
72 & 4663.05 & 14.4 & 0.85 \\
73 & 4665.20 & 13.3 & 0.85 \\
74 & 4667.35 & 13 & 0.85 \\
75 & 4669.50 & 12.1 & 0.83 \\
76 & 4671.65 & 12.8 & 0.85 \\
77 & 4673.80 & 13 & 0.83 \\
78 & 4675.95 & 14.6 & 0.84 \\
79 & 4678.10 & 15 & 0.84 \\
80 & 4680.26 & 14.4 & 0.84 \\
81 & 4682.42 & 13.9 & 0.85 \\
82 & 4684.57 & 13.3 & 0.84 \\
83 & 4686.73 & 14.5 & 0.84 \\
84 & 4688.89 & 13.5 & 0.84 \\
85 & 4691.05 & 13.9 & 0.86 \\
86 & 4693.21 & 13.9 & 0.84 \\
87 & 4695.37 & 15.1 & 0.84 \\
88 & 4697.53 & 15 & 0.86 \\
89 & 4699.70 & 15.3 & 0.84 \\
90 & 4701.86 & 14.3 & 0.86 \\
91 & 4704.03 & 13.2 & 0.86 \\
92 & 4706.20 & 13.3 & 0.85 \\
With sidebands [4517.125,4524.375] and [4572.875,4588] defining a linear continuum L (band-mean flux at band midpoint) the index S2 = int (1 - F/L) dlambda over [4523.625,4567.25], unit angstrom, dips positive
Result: 2.6 angstrom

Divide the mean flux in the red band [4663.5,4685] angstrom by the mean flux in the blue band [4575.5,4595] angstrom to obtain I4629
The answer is 0.94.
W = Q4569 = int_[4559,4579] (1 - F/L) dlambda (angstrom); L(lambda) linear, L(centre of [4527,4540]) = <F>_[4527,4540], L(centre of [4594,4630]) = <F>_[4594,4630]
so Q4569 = -1.3 angstrom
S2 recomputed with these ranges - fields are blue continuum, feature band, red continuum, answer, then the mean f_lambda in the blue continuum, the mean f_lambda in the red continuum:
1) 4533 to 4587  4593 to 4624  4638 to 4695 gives -0.98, 14.4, 14.1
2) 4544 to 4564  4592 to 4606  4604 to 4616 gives 0.59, 14.1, 15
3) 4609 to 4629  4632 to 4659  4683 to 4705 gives 0.08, 15.2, 14.2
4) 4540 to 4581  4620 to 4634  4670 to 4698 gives -0.80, 14.5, 14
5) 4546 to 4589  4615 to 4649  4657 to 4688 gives -1.73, 14.5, 13.9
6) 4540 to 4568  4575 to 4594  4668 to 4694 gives -0.50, 14.2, 13.7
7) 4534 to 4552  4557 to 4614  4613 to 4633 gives -0.36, 13.9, 15.2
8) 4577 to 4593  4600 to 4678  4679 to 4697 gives -1.72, 14.5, 14.1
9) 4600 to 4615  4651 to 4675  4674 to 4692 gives 0.54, 14.9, 14.1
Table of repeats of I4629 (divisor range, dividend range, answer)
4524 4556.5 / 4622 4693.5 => 1.05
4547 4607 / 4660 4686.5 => 0.95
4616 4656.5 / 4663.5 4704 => 0.94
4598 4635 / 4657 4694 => 0.93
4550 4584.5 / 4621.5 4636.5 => 1.03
